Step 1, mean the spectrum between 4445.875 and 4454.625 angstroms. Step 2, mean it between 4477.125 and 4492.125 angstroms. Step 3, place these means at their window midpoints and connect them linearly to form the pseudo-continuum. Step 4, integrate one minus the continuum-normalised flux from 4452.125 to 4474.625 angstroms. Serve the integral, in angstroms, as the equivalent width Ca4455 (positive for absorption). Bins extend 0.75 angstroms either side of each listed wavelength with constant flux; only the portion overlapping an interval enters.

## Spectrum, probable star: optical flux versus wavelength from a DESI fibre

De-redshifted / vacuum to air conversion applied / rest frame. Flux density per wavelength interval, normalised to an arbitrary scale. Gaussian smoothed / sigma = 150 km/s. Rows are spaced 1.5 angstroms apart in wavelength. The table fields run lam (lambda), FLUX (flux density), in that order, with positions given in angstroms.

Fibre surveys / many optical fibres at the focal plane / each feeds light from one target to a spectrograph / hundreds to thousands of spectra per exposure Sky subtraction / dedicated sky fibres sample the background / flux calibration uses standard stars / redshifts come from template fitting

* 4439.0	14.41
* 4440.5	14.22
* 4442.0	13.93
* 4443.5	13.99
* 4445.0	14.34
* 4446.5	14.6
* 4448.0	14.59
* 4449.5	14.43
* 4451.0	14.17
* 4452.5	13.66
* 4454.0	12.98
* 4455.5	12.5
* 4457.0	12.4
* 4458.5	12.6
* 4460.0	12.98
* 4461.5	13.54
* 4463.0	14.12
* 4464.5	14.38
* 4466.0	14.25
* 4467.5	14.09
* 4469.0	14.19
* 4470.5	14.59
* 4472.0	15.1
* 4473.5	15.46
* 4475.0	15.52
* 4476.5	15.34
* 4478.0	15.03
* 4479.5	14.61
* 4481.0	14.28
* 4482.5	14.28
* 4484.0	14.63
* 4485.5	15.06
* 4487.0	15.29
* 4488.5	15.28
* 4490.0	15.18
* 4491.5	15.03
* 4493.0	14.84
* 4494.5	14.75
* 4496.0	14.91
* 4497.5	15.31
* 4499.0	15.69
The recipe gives 0.89 angstroms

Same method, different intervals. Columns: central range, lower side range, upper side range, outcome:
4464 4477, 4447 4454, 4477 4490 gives -0.2 angstroms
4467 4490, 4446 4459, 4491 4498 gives -0.7 angstroms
